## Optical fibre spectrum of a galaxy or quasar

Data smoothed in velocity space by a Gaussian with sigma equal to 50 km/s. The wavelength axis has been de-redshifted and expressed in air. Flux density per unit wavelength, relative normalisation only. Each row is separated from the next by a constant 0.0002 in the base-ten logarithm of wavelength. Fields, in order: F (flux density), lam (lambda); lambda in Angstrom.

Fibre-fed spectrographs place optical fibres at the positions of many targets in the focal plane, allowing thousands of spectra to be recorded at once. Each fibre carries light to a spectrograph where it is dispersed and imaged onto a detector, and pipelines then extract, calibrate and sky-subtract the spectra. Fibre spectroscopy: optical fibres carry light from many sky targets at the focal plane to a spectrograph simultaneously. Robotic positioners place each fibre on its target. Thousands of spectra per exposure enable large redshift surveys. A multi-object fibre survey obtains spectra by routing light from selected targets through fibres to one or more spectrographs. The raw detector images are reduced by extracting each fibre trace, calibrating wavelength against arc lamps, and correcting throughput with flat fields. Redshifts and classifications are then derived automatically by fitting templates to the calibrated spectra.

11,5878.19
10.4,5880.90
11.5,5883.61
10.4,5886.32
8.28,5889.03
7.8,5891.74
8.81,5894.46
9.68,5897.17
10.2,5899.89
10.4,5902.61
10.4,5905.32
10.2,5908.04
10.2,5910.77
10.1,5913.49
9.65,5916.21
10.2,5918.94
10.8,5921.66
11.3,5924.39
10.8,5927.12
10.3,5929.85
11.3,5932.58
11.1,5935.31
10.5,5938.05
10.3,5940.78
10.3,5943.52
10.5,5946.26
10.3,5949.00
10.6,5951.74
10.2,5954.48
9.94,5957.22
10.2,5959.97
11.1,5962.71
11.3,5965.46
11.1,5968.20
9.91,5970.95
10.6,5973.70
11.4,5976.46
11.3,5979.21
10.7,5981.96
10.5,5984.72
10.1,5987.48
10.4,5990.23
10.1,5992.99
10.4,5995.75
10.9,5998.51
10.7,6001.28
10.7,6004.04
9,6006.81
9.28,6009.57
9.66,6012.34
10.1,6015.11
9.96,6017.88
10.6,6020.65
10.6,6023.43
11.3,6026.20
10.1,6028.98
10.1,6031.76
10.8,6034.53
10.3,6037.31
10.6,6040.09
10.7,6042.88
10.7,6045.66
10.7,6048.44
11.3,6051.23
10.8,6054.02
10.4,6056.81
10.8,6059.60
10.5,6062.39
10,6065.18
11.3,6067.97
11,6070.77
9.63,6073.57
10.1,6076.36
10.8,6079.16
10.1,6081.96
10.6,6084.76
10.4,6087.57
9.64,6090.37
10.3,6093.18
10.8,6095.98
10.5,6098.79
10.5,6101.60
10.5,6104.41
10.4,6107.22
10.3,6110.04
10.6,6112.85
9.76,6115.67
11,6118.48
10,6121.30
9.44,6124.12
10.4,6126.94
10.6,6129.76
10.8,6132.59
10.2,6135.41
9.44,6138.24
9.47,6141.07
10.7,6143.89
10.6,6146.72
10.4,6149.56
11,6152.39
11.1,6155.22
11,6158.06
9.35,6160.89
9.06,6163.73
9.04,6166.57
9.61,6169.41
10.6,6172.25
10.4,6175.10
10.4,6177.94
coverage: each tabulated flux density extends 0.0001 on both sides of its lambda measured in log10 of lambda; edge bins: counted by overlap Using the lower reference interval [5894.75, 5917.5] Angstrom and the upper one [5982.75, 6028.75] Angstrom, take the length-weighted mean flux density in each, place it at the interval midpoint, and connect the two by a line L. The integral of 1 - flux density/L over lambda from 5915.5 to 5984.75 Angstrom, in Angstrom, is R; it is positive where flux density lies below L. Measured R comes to -3.3 Angstrom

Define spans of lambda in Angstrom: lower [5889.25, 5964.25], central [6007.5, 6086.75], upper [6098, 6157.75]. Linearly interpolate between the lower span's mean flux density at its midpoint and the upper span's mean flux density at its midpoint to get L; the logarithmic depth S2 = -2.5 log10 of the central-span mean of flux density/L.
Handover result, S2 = -0.01 mag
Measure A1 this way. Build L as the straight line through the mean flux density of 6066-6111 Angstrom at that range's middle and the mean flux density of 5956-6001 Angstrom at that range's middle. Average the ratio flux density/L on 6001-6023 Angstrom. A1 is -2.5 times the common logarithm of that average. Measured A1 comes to 0.061 mag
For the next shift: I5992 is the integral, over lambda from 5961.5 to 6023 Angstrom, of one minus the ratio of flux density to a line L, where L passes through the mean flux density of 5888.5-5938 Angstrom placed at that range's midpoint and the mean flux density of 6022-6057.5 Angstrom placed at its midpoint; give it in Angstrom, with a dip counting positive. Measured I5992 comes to 0.0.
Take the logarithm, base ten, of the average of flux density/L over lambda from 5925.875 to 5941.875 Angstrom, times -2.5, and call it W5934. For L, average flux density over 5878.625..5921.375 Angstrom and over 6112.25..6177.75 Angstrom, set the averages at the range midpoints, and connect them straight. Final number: -0.08 mag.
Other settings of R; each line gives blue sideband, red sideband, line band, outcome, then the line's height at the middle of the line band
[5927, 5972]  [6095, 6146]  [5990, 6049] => 0.7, 10.5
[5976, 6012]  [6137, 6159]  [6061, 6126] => 0.5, 10.4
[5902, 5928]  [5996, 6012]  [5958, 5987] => -1.6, 10.2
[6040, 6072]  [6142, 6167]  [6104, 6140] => 0.6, 10.4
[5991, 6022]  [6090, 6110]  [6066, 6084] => -0.2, 10.3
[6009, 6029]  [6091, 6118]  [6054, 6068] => -0.3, 10.3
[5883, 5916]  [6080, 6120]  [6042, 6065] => -1.0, 10.3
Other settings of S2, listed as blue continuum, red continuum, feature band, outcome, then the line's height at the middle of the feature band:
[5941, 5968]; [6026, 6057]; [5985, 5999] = 0.02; 10.6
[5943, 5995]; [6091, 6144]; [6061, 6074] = -0.02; 10.4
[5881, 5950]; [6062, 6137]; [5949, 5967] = -0.03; 10.3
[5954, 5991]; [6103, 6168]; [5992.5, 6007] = 0.02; 10.6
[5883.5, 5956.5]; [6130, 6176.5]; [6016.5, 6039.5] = -0.03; 10.2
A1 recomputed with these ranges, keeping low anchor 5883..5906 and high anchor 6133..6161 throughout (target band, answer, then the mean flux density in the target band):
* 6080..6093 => 0.00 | 10.2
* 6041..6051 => -0.07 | 10.8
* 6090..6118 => -0.01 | 10.4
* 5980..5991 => -0.06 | 10.5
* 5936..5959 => -0.06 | 10.3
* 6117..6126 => 0.02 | 10.2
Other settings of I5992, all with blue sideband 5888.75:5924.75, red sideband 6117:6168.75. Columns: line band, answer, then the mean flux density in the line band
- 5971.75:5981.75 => -1.0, 11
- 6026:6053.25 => -1.6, 10.6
